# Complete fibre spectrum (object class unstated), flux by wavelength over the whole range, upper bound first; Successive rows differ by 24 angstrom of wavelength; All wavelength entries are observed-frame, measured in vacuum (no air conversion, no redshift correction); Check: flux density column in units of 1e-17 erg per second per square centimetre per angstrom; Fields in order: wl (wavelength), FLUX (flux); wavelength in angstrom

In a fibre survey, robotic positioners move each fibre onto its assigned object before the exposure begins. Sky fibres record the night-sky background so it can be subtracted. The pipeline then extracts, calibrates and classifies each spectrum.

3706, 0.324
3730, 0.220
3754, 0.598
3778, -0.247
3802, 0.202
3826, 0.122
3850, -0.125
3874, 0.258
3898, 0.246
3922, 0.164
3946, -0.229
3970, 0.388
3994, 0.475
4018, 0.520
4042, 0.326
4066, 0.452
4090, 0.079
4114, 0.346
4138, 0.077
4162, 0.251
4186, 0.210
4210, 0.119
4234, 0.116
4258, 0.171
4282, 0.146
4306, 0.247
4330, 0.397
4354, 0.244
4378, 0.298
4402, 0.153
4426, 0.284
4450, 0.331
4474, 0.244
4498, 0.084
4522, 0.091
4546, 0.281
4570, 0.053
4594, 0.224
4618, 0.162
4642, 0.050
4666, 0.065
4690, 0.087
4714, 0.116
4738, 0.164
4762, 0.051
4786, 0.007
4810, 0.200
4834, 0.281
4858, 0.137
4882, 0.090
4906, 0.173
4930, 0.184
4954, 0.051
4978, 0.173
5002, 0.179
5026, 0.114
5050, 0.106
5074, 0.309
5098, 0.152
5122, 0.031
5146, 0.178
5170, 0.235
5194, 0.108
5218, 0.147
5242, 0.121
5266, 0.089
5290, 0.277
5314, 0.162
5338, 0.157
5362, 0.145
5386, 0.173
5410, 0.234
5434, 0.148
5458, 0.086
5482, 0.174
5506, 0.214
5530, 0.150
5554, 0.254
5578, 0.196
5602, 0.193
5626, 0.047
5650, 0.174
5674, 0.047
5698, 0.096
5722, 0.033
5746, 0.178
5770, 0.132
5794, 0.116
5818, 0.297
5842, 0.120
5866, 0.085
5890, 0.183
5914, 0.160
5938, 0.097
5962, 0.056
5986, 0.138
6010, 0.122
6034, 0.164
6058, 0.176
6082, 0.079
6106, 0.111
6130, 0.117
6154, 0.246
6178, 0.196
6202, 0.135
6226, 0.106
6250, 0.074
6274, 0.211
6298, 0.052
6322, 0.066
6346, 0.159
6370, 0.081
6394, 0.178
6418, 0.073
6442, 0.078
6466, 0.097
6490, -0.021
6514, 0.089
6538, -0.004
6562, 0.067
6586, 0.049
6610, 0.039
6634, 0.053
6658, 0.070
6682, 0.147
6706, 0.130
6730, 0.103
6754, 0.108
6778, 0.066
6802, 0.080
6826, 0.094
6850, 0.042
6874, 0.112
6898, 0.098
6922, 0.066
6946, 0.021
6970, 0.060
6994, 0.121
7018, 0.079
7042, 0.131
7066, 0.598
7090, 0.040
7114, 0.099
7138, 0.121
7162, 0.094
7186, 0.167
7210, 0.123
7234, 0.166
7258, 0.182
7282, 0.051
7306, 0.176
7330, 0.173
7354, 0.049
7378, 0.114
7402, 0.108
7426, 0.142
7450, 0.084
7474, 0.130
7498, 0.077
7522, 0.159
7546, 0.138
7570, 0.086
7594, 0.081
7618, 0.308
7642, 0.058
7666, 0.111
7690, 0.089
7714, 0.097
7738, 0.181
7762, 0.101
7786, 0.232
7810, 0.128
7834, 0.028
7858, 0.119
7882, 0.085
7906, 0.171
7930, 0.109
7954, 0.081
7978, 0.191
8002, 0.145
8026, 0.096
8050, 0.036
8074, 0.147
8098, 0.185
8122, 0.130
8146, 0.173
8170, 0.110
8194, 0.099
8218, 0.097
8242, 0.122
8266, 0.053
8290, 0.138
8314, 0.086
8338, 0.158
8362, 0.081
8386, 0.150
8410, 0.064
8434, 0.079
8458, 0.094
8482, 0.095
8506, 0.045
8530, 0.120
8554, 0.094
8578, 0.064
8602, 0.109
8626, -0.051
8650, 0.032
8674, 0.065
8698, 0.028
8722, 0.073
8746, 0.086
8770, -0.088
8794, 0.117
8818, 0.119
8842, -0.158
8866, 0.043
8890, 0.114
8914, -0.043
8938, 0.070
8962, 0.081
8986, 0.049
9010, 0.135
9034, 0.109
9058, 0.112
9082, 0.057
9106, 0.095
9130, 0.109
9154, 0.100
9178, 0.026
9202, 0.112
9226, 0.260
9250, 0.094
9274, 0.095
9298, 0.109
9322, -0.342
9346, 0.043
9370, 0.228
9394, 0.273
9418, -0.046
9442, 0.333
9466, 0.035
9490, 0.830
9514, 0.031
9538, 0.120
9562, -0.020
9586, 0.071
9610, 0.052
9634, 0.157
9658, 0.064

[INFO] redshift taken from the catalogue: 0.90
